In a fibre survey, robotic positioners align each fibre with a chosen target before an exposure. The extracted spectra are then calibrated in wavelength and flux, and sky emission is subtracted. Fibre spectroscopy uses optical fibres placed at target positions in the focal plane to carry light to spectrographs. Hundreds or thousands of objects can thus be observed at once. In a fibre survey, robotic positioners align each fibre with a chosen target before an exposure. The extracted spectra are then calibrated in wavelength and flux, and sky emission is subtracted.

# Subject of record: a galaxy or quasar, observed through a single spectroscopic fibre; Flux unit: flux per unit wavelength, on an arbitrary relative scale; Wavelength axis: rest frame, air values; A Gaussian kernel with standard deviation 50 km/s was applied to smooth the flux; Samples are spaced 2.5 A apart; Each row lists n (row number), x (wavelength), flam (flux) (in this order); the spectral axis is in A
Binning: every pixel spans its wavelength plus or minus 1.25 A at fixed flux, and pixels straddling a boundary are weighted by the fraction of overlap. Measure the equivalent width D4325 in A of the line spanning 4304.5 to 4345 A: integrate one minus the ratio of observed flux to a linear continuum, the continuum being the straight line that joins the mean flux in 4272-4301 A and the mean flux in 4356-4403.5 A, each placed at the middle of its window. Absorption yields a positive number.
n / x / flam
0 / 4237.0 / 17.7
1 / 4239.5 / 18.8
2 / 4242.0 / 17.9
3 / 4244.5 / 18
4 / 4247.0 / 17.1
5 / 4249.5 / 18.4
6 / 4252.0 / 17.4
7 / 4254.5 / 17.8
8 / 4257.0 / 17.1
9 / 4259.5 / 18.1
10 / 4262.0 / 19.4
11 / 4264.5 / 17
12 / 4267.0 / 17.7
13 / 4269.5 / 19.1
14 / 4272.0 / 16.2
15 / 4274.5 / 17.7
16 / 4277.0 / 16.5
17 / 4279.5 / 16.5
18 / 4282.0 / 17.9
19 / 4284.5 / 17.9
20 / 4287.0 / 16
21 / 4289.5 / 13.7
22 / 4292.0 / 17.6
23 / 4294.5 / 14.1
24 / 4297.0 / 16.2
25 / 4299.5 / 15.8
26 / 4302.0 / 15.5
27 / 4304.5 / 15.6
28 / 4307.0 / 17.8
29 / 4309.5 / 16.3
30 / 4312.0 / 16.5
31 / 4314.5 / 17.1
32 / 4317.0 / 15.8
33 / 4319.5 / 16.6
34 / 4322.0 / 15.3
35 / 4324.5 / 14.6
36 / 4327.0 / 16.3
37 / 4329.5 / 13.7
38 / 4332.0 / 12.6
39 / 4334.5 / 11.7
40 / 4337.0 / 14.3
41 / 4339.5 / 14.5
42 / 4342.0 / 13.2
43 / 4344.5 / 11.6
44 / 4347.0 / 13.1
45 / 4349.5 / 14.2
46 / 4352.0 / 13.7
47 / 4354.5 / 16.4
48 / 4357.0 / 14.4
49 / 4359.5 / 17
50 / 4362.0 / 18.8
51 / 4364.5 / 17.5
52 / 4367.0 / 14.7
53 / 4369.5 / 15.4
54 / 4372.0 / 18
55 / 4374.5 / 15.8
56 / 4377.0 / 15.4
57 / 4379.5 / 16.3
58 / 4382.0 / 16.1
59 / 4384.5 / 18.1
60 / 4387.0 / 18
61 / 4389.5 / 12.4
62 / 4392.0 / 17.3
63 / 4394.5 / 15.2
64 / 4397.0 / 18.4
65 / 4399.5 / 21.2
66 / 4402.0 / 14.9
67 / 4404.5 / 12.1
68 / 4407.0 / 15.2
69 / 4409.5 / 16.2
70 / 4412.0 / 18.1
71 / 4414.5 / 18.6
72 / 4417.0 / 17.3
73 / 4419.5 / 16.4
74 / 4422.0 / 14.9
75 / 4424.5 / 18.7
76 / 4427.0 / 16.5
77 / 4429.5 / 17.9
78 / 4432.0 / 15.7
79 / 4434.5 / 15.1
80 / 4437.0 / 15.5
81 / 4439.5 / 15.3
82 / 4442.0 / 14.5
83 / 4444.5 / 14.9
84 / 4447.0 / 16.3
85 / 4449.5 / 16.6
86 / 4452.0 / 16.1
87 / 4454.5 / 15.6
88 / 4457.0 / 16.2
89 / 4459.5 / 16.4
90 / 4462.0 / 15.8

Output 3.6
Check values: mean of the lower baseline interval 16.3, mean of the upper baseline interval 16.6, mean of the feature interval 15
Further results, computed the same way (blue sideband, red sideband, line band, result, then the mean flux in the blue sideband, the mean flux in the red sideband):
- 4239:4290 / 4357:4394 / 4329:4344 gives 3.17 A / 17.5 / 16.4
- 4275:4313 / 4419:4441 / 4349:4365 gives 0.23 A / 16.3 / 16.2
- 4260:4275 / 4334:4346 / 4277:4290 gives 0.21 A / 17.9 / 13.1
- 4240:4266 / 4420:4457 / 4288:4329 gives 3.33 A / 17.8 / 16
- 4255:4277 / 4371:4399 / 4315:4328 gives 1.05 A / 17.7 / 16.6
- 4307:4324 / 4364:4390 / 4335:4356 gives 3.18 A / 16.3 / 16.2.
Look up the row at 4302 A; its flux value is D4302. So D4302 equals 15.5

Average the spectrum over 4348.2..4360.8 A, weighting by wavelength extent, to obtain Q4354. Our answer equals 15.1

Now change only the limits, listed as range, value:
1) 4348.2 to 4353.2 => 13.9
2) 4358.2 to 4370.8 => 16.7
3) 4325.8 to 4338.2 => 13.7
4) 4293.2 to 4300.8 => 15.4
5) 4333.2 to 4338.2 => 13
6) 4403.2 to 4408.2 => 13.6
